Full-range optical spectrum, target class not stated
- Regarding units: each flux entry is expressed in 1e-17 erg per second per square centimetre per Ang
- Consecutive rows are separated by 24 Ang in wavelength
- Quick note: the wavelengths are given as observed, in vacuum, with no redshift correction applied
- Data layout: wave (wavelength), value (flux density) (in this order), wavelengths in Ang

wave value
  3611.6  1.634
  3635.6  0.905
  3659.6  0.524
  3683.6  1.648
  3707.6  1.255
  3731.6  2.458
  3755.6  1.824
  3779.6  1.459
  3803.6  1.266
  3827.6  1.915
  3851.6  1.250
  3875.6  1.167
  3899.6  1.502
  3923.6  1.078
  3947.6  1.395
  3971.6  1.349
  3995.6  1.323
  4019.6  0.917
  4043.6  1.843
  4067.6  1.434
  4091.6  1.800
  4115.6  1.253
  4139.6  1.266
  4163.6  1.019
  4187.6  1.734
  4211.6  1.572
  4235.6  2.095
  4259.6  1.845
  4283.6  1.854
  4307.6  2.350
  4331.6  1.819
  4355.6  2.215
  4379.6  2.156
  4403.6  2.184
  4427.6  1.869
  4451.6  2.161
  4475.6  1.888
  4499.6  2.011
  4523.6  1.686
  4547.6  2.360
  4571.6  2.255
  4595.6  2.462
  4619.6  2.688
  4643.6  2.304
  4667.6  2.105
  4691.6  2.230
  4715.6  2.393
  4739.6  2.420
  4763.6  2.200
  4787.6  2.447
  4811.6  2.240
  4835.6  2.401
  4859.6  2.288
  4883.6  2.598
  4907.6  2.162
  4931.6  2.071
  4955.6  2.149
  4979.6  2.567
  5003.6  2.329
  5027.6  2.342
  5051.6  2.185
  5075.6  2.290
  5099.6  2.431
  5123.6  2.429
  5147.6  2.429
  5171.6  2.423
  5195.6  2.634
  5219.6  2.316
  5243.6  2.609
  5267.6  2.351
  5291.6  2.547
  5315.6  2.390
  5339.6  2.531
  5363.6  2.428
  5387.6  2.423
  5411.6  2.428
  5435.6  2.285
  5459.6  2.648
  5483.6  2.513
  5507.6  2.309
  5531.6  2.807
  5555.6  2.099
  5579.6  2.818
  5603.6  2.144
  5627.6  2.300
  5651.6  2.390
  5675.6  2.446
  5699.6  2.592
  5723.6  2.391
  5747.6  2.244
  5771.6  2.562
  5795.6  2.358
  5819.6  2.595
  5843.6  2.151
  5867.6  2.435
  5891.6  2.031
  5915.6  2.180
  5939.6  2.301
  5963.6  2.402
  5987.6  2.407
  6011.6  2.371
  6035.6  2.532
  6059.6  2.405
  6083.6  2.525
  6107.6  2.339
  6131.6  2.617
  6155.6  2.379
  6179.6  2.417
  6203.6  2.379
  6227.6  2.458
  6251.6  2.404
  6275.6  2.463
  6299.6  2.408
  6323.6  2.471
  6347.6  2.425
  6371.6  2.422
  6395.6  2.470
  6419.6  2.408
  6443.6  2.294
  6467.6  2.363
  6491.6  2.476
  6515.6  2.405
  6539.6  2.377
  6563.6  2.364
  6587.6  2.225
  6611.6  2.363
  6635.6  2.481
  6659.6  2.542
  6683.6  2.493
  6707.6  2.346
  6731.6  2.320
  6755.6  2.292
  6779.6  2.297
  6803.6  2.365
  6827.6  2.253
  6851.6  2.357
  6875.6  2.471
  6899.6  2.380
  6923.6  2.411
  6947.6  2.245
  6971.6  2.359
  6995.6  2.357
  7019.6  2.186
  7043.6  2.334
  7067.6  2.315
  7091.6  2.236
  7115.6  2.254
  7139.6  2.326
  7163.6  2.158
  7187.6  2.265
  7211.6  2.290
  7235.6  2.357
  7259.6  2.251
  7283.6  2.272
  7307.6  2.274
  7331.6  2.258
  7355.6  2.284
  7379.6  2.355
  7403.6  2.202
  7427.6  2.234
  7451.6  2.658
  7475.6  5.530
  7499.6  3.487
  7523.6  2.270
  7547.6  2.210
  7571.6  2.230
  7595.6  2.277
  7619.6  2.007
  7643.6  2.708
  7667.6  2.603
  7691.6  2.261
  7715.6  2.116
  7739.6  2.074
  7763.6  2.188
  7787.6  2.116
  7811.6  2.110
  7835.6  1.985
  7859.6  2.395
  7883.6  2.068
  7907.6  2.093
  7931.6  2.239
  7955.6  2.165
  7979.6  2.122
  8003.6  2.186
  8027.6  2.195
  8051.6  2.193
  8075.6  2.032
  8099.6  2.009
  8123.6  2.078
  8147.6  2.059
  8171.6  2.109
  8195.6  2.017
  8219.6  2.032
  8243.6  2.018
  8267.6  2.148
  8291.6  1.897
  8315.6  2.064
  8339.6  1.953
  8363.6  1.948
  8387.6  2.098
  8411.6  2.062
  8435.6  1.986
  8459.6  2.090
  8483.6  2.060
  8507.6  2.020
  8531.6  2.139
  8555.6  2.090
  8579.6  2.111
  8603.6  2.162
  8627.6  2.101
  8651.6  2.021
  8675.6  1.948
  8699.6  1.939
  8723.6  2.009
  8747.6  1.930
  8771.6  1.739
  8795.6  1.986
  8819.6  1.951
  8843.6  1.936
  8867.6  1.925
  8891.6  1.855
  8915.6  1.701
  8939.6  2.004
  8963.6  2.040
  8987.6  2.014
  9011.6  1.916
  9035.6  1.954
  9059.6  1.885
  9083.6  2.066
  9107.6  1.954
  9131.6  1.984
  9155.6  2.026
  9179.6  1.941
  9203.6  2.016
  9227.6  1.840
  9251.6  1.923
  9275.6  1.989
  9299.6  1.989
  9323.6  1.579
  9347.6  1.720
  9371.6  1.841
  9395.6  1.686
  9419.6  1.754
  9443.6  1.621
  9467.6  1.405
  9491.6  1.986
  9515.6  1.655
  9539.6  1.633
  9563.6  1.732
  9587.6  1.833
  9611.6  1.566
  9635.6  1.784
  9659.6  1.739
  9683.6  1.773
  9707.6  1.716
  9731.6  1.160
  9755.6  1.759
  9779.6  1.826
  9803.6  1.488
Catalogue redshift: 0.139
